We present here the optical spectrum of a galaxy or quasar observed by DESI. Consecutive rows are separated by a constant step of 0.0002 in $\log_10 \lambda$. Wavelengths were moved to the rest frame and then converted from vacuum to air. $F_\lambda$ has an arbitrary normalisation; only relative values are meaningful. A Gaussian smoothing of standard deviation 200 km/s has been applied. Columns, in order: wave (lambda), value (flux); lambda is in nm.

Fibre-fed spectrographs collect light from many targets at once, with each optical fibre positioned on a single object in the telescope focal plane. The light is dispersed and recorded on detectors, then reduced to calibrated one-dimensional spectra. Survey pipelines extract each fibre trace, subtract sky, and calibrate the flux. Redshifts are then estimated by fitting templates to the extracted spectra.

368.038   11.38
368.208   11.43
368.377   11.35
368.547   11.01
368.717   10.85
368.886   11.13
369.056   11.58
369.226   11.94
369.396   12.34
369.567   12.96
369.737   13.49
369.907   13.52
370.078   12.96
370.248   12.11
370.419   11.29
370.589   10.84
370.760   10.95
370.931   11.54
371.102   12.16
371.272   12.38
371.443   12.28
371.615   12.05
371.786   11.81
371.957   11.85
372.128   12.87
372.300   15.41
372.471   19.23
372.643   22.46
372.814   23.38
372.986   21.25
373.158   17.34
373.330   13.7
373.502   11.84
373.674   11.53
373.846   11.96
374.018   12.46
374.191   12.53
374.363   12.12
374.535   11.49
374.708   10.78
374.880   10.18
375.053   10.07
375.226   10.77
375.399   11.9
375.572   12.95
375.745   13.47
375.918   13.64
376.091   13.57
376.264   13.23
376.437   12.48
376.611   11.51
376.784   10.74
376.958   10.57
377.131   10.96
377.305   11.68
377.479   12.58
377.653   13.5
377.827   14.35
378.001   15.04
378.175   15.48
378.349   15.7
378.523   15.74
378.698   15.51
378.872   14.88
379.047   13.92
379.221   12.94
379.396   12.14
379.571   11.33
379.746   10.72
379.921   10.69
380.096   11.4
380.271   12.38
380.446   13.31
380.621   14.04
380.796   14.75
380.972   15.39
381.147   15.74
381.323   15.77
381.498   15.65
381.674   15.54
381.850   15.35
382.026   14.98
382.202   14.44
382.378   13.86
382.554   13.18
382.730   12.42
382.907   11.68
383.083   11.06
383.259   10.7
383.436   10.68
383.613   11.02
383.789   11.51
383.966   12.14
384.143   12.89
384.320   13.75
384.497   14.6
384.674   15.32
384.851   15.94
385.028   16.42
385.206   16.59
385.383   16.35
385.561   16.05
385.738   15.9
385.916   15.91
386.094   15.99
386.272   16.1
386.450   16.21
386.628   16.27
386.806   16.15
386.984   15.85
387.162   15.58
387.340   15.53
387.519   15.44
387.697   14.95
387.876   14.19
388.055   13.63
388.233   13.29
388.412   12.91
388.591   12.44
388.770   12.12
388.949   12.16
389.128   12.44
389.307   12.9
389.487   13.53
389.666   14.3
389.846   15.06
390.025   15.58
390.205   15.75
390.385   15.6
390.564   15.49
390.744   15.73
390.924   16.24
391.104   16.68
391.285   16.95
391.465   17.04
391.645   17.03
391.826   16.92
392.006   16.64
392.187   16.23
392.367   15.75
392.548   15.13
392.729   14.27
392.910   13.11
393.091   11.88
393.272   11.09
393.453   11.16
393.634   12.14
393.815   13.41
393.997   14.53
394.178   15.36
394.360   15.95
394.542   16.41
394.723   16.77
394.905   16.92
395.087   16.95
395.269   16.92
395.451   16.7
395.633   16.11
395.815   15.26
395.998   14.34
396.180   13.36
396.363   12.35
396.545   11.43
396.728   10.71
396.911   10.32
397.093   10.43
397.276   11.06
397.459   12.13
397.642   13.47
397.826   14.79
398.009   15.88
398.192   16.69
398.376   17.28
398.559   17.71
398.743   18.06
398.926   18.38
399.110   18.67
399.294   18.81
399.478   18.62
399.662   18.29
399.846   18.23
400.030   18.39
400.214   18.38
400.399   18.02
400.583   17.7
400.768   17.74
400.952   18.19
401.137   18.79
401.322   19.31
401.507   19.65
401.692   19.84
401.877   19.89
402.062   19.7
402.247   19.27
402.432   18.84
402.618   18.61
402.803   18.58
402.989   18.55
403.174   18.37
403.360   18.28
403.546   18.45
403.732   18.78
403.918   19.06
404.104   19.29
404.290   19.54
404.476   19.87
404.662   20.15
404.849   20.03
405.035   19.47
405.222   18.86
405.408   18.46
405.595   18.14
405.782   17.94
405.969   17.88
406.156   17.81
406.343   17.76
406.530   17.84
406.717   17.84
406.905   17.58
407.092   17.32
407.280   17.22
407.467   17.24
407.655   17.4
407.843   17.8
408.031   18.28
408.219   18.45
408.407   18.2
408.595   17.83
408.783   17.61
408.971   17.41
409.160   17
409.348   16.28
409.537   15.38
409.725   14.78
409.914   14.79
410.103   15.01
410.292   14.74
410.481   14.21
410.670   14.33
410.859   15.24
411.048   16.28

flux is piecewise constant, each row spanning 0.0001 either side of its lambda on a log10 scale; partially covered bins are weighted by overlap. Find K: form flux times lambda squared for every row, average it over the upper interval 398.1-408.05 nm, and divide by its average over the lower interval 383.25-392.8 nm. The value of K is 1.34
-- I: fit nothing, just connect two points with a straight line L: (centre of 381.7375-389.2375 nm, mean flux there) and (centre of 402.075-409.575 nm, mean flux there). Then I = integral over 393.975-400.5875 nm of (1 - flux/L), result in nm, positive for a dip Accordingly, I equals 0.335 nm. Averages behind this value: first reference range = 14.1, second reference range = 18.2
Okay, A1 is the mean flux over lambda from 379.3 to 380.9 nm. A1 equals 12.3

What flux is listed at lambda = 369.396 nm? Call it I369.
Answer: 12.34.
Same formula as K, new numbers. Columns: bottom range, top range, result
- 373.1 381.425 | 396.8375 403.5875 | 1.52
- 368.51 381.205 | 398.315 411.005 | 1.59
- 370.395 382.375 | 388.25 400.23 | 1.22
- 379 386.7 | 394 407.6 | 1.36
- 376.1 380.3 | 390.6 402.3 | 1.36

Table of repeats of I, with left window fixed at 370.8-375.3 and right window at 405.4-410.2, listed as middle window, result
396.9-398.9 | 0.20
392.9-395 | 0.23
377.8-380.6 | 0.16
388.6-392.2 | 0.07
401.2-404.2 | -0.41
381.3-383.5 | 0.18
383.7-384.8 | 0.10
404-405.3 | -0.21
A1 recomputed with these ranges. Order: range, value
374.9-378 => 12.3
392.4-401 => 15.3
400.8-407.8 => 18.6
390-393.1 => 15.8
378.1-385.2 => 13.7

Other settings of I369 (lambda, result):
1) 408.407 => 18.2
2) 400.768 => 17.74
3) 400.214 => 18.38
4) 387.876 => 14.19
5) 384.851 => 15.94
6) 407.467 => 17.24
